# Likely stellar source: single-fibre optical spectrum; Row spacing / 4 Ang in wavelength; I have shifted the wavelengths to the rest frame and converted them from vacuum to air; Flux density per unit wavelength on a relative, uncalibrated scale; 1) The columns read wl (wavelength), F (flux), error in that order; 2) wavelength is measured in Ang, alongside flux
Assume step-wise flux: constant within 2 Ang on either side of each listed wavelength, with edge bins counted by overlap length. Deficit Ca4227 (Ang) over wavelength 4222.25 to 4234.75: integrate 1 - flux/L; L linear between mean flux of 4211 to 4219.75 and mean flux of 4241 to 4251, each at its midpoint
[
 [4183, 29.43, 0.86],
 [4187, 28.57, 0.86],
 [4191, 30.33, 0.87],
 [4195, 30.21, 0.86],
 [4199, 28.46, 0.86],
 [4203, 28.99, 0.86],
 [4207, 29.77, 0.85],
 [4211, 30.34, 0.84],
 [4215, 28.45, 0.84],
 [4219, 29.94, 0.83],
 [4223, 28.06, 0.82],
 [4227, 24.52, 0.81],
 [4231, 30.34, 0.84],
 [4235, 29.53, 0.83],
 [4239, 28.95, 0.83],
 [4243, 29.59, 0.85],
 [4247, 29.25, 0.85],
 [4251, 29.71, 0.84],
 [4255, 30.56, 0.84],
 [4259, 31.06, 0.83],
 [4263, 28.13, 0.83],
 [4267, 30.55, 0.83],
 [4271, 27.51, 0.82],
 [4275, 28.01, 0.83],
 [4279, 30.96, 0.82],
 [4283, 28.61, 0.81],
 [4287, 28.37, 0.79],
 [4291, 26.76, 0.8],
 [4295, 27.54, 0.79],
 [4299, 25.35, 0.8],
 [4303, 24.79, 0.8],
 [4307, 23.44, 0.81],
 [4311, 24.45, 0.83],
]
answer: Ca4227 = 0.66 Ang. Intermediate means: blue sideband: 29.4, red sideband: 29.5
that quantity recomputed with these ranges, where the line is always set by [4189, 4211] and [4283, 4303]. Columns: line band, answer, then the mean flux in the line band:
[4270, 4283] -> -0.70 Ang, 28.9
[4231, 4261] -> -1.64 Ang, 29.8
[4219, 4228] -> 0.51 Ang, 27.3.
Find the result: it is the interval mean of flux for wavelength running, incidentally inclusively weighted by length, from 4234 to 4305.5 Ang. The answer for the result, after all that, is 28.6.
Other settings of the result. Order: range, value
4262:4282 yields 29.1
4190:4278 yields 29.2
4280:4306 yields 26.9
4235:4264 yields 29.7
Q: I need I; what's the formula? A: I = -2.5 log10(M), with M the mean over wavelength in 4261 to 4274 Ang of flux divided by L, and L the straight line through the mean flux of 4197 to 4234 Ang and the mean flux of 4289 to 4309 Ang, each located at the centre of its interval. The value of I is -0.07 mag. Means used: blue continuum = 28.8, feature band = 28.7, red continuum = 25.6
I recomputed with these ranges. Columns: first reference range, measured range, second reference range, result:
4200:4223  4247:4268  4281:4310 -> -0.083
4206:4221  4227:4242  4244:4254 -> 0.025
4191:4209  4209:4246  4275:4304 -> 0.001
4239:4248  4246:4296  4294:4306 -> -0.059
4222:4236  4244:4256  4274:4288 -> -0.049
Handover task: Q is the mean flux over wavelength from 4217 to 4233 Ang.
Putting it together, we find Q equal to 28.2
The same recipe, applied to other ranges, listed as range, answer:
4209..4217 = 29.4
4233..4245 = 29.4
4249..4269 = 30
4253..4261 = 30.8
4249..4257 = 30.1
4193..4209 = 29.4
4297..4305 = 25.1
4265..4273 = 29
